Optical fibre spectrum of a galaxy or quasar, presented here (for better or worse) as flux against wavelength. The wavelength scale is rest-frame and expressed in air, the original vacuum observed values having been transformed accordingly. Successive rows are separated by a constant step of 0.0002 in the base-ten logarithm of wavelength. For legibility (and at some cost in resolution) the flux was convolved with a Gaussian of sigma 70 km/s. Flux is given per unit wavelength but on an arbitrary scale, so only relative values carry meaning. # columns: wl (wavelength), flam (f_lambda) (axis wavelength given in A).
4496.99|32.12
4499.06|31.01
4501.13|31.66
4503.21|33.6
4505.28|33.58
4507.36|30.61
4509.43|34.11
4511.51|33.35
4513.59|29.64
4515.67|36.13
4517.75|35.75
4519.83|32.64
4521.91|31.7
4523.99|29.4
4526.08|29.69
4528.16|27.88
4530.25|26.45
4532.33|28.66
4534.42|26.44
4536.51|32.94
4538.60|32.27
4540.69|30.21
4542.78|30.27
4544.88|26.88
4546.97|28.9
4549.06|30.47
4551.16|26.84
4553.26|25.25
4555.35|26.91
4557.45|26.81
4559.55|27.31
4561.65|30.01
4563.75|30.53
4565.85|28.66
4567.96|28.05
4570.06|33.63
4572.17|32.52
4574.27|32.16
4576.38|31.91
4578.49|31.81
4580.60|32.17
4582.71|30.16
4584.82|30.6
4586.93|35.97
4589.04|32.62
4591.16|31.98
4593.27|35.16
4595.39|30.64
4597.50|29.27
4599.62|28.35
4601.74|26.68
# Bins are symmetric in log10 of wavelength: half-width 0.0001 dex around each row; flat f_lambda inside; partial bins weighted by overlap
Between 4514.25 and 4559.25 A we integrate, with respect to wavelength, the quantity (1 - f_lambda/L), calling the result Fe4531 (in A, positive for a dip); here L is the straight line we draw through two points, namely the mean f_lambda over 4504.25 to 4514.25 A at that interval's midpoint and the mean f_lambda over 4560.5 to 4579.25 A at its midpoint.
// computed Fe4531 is 3.0 A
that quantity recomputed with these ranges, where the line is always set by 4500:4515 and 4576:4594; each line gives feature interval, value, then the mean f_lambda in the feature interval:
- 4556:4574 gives 1.5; 29.7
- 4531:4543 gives 0.9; 30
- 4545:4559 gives 2.1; 27.5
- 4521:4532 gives 1.2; 29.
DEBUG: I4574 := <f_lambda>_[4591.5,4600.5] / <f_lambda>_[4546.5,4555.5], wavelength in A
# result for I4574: 1.1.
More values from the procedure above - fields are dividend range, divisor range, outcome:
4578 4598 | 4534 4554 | 1.10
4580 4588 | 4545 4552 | 1.13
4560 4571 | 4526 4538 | 1.04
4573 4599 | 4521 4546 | 1.09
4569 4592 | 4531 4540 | 1.08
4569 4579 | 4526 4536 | 1.16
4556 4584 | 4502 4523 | 0.92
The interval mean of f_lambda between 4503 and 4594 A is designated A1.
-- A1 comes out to 30.7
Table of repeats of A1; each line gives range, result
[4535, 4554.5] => 29.2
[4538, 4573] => 29.1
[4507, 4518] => 33.3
